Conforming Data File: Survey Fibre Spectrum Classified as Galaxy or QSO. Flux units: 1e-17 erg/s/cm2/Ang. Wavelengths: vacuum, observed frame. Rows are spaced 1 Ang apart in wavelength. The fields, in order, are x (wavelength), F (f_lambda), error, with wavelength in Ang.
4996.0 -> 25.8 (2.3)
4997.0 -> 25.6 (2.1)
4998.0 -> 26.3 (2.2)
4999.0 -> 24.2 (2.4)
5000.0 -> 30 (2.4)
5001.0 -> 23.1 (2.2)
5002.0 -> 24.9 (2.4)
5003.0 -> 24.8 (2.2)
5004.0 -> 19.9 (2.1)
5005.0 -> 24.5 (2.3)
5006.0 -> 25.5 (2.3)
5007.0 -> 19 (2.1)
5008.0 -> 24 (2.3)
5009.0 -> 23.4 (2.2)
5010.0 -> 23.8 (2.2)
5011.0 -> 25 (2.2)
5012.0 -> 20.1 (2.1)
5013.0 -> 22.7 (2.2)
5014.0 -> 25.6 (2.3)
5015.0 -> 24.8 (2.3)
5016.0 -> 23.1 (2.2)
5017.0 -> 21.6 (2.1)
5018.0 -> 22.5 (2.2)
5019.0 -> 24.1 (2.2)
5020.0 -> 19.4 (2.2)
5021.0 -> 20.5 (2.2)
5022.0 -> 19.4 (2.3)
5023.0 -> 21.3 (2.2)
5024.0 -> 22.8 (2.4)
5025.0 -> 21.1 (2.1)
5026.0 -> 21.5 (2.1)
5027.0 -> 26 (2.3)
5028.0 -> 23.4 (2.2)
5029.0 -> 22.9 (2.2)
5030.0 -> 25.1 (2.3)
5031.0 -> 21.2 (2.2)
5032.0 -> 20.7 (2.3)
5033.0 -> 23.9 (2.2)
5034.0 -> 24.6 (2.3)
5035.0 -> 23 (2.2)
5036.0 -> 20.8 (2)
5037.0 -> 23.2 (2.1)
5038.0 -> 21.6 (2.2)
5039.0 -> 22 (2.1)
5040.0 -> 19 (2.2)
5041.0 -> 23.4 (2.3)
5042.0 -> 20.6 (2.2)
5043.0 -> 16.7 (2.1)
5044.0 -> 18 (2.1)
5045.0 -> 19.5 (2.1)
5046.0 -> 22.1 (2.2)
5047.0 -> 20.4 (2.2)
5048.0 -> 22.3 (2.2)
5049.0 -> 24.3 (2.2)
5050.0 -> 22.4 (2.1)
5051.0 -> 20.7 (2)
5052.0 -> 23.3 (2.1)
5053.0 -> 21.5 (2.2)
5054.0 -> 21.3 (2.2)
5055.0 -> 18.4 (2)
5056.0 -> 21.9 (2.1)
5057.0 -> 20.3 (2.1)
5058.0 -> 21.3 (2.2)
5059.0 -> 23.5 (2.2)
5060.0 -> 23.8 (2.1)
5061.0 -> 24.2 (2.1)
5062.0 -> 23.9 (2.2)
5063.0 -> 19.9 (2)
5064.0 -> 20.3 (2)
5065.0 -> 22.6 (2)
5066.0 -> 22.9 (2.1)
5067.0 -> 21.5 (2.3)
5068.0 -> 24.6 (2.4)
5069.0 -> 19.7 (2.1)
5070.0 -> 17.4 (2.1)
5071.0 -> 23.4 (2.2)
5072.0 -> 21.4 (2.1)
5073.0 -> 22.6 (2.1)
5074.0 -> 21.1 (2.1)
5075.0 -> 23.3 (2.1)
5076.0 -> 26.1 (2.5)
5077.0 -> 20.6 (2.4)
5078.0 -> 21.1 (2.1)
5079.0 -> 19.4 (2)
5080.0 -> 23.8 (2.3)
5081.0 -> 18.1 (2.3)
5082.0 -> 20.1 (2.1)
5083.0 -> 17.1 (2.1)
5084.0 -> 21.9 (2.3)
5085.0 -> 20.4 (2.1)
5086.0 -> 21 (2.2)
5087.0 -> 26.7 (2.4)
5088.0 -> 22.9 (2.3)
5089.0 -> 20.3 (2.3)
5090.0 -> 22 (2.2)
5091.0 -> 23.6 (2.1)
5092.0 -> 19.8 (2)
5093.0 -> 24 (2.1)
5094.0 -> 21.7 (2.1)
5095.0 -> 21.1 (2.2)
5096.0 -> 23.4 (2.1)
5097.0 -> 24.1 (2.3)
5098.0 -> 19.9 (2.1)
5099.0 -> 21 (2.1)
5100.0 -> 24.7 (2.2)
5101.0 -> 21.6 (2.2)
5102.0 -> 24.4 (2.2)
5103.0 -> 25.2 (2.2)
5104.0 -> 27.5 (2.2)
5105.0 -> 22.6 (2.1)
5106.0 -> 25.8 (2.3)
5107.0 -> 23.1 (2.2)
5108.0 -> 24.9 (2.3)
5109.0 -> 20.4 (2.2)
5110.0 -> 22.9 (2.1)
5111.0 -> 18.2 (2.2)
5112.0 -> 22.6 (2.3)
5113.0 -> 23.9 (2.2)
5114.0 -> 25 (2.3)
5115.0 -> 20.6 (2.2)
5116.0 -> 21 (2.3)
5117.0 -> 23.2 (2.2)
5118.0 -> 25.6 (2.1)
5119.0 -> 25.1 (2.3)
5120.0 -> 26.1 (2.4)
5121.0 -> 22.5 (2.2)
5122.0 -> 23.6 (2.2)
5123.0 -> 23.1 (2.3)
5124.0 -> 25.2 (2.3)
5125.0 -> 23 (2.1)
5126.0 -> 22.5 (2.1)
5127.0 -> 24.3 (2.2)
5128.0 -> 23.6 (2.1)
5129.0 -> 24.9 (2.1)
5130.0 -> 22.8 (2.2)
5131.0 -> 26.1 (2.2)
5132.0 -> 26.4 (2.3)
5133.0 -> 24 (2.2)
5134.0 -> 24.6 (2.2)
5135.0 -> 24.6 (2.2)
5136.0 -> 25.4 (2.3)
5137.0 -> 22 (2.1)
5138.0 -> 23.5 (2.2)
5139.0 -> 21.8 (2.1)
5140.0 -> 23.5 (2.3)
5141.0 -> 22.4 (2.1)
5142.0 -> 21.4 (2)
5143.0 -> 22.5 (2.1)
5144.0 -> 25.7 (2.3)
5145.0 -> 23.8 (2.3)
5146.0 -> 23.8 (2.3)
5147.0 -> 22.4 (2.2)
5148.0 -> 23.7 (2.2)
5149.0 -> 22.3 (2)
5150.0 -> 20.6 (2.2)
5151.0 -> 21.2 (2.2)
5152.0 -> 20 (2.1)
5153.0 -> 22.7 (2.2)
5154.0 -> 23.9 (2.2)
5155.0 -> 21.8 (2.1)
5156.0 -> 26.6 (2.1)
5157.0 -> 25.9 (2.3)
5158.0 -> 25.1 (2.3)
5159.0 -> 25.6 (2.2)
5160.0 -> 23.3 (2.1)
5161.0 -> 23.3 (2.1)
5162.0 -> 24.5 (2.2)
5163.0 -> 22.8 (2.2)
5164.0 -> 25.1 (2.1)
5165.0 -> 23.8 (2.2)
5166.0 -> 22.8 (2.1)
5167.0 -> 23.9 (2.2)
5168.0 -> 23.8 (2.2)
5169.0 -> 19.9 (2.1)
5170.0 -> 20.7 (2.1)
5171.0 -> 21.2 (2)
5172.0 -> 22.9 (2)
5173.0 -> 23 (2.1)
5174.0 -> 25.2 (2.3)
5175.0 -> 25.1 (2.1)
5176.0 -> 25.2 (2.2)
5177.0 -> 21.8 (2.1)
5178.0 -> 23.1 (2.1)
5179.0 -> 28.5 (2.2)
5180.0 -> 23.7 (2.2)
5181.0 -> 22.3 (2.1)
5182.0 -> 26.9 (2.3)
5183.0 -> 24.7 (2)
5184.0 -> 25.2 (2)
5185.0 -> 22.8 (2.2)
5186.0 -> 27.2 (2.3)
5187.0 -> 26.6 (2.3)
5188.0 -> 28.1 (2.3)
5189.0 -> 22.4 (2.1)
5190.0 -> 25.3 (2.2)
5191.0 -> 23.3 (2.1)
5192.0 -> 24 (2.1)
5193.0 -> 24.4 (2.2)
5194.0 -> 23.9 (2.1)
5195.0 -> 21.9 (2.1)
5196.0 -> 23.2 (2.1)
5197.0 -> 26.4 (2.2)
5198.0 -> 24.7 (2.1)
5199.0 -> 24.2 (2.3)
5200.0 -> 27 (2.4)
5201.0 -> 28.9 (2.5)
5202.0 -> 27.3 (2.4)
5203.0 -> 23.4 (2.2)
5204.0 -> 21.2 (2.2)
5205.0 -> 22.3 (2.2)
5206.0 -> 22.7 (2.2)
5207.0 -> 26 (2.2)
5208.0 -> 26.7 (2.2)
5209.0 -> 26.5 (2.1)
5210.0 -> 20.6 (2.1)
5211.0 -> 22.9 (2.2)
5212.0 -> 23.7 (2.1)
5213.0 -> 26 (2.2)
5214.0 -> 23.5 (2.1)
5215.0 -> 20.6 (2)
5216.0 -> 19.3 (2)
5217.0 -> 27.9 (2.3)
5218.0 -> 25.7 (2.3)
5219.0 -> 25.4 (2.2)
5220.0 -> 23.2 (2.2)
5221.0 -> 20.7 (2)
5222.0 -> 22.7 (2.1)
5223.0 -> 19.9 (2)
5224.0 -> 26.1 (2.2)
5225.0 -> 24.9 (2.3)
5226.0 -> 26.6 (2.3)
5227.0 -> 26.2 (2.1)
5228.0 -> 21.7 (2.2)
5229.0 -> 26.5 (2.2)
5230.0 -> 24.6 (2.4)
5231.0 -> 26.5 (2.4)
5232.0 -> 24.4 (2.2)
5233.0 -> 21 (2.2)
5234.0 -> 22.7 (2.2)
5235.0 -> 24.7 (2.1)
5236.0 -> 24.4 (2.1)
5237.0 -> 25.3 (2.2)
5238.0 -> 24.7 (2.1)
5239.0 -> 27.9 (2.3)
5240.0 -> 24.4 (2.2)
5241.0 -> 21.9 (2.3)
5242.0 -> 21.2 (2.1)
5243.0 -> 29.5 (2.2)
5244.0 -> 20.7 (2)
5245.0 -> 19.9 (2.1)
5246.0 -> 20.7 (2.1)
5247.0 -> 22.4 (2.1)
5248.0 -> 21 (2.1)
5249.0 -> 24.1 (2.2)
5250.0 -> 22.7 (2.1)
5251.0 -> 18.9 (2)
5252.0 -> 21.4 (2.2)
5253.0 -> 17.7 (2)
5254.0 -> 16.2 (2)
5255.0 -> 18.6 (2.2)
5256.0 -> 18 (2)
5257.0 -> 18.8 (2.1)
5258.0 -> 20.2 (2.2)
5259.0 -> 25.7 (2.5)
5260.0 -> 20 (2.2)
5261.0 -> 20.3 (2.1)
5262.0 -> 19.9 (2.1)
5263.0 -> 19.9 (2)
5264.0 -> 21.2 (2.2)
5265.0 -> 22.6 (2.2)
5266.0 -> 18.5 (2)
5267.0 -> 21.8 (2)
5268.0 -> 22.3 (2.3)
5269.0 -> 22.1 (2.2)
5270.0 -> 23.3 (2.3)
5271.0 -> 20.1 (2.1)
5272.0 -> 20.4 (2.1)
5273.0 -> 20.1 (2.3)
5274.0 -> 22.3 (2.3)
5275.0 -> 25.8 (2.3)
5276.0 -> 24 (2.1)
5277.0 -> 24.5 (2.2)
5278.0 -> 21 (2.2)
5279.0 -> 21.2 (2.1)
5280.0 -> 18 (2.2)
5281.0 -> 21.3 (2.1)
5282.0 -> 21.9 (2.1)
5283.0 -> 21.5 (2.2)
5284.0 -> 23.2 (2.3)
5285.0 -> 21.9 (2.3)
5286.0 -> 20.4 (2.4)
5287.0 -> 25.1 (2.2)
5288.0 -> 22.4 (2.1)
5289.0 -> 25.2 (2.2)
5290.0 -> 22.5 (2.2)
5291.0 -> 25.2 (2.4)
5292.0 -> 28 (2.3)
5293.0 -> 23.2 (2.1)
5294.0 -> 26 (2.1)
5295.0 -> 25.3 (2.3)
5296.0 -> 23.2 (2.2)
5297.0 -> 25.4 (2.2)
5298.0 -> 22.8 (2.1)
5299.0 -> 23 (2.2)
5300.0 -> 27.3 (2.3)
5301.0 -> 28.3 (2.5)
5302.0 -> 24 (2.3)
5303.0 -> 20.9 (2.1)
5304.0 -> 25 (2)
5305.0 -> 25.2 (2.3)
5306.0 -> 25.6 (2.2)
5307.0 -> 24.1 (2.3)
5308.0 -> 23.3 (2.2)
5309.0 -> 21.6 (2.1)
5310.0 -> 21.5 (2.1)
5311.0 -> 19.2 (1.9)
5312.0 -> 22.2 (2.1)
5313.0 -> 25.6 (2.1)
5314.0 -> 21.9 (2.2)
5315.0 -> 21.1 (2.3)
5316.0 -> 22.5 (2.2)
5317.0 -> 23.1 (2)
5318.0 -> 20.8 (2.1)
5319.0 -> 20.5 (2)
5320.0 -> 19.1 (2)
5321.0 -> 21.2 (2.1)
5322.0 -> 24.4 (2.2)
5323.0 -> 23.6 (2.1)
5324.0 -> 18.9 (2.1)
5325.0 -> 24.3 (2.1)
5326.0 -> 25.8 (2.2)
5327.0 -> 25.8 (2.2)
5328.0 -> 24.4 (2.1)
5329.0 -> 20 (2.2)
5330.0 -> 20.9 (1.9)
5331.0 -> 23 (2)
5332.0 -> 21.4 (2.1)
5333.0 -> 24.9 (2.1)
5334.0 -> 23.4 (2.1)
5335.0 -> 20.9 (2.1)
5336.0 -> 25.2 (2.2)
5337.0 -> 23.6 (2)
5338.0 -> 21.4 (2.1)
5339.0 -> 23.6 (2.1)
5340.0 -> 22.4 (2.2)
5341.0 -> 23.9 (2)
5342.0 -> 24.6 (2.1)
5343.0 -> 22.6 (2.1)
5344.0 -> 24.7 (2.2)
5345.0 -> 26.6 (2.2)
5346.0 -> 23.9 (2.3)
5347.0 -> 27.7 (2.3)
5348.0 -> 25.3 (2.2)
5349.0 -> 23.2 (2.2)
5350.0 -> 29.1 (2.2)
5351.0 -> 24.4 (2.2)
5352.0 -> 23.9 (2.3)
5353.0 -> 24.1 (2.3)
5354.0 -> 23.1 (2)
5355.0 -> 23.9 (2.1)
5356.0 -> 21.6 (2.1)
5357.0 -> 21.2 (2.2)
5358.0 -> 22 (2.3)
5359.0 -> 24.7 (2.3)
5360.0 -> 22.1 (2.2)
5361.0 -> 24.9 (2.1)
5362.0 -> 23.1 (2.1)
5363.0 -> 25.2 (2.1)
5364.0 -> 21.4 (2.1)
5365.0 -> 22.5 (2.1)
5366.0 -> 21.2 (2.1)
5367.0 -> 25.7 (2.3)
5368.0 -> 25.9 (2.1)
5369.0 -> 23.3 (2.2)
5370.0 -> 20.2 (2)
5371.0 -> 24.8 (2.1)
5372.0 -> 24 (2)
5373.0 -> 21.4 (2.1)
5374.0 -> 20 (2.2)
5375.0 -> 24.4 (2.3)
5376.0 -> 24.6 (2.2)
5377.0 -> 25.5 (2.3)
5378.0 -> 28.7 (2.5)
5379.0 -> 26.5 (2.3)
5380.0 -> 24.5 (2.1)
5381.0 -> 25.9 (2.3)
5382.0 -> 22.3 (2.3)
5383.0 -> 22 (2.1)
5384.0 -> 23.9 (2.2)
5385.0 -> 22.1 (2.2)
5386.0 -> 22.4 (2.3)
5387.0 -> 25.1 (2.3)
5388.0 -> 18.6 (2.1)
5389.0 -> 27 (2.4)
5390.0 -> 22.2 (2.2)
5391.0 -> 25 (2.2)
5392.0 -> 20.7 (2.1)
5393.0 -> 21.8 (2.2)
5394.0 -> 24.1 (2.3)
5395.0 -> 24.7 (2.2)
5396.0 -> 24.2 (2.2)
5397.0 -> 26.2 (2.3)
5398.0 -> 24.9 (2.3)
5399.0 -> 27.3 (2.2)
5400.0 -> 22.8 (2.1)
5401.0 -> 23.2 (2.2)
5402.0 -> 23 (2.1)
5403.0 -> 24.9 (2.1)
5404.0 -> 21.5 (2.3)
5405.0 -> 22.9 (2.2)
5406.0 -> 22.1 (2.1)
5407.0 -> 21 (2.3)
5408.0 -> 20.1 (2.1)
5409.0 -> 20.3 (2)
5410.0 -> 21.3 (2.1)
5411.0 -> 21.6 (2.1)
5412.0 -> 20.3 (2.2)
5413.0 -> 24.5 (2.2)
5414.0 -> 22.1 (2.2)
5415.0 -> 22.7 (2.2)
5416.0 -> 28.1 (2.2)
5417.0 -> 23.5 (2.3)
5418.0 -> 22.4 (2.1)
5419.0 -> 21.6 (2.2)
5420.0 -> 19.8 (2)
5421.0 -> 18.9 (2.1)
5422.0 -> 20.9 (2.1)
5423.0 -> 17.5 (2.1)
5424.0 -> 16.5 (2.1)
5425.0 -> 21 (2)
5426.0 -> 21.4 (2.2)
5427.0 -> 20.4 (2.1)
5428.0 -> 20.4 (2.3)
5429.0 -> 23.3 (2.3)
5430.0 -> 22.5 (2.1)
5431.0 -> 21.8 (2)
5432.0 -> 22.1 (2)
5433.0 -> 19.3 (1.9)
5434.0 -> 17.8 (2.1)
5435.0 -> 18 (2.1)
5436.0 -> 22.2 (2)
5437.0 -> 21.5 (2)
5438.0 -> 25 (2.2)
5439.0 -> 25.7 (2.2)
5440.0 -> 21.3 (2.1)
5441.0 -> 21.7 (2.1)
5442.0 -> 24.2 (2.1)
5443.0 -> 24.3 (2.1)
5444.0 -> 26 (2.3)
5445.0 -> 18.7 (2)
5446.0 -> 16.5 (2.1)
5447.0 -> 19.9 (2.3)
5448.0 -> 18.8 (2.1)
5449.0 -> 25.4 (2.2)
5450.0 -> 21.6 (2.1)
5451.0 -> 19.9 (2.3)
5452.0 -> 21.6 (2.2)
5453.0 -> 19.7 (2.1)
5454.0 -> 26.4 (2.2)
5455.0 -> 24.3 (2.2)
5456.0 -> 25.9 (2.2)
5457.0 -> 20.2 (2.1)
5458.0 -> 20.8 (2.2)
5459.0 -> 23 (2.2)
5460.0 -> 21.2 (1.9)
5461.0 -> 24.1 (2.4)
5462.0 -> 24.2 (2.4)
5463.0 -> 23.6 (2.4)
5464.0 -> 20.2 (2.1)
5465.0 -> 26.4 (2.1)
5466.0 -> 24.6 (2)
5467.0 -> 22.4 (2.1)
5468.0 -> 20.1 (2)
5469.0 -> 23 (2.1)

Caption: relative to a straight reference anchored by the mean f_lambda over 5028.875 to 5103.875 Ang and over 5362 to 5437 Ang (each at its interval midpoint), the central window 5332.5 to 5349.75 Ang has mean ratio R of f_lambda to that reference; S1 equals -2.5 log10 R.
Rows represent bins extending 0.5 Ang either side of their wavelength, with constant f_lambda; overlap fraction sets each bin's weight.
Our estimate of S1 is -0.07 mag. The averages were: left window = 21.9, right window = 22.6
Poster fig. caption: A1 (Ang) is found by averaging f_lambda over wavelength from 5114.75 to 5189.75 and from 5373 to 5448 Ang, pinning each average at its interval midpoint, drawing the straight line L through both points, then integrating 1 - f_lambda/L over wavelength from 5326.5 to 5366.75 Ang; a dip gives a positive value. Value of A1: -1.4 Ang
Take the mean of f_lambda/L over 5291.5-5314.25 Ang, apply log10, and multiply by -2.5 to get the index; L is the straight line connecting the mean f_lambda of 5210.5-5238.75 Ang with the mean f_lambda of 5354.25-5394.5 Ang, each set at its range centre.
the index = -0.02 mag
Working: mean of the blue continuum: 24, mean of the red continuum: 23.4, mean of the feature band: 24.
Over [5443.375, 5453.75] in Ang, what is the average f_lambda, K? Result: 21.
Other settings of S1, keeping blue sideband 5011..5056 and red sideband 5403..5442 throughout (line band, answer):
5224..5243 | -0.14 mag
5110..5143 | -0.08 mag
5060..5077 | -0.01 mag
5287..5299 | -0.13 mag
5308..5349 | -0.06 mag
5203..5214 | -0.10 mag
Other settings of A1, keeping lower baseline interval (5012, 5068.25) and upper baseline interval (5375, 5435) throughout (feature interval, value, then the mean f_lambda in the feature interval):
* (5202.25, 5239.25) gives -2.9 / 24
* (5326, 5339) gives -0.3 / 23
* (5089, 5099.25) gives 0.0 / 22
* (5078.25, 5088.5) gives 0.4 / 21.1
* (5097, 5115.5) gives -0.8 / 23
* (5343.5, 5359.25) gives -1.3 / 24.3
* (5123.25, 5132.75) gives -0.9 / 24.3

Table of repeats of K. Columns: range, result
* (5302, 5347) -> 23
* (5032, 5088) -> 21.6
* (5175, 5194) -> 24.7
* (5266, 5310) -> 23.2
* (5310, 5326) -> 22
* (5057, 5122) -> 22.4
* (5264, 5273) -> 21.3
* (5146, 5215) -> 24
